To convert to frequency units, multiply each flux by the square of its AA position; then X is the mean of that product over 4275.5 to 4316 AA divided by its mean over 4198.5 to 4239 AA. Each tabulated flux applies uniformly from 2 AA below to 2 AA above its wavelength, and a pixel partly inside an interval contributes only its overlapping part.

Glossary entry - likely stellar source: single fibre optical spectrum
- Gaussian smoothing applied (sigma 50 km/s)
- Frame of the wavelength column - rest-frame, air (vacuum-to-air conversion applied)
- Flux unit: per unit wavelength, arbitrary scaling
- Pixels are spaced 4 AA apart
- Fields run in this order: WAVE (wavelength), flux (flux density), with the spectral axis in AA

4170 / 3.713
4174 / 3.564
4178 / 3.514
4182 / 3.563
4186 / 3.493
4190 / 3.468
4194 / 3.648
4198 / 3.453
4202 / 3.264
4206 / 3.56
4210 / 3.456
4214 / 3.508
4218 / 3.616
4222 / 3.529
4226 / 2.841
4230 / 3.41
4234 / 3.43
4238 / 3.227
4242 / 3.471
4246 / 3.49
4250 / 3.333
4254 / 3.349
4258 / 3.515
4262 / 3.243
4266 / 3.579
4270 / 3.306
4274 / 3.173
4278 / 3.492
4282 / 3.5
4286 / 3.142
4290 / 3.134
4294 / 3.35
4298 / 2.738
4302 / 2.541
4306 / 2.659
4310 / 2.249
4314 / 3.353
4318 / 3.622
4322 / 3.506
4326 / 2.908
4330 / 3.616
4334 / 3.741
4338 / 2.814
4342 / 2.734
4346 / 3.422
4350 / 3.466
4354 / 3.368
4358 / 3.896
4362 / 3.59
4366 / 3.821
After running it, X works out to 0.92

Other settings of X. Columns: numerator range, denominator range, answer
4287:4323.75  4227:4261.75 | 0.92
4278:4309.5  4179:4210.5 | 0.90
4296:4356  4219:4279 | 0.96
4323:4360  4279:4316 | 1.14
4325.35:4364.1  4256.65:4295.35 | 1.04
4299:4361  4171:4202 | 0.97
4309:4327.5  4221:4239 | 1.01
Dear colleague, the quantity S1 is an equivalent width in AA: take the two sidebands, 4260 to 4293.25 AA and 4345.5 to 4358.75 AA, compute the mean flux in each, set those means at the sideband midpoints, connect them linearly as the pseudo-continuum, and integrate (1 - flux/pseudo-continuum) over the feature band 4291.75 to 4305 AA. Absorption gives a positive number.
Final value 2.0 AA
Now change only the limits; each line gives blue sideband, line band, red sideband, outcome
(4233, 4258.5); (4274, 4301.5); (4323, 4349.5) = 1.1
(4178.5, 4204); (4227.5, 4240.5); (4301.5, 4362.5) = 0.2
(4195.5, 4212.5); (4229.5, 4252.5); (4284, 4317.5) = -1.0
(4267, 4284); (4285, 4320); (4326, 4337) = 4.6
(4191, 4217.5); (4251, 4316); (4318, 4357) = 4.6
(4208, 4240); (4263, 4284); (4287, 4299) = -1.4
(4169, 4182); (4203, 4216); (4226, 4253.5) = -0.1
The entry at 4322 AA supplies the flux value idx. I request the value 3.506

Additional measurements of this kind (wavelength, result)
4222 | 3.529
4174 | 3.564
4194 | 3.648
